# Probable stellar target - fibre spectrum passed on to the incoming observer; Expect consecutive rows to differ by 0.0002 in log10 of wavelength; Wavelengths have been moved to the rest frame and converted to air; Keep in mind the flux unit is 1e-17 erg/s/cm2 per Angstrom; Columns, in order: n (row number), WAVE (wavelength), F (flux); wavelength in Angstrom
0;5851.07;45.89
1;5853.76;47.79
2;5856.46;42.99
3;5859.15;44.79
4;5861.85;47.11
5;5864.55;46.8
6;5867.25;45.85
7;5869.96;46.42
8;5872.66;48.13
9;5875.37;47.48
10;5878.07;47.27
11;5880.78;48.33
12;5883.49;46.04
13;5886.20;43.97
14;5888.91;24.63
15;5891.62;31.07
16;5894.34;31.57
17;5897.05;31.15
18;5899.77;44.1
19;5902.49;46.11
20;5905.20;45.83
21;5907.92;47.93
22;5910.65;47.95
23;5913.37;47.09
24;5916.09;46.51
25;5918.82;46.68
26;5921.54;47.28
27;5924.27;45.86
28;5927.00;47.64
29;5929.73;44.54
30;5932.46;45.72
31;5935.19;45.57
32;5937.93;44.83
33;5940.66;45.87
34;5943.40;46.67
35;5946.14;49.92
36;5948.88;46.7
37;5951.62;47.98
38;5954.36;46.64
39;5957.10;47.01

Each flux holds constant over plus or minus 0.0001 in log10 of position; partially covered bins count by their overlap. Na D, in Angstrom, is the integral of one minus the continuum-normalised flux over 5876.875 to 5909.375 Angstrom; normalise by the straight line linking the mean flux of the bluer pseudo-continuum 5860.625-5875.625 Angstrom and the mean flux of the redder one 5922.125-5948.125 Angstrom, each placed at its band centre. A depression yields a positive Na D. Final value 4.2 Angstrom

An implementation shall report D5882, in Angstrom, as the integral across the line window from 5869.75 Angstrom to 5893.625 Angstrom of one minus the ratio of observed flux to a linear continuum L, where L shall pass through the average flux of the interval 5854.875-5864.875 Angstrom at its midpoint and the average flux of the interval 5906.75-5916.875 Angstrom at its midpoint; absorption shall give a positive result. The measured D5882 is 2.1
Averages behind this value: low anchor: 45.4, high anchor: 47.4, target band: 42.1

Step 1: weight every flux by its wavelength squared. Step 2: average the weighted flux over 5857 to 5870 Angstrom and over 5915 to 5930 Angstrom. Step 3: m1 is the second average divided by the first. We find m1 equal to 1.03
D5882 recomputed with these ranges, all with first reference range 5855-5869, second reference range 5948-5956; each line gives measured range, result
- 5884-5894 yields 2.6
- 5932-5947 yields 0.2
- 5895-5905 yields 1.2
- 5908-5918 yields -0.2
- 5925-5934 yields 0.2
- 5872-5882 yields -0.4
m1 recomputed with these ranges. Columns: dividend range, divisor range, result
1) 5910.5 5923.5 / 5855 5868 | 1.05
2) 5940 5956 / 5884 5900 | 1.40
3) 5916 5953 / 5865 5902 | 1.14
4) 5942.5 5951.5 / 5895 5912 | 1.12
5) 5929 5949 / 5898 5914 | 1.01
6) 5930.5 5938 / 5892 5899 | 1.42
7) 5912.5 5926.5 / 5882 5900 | 1.32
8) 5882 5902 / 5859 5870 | 0.80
